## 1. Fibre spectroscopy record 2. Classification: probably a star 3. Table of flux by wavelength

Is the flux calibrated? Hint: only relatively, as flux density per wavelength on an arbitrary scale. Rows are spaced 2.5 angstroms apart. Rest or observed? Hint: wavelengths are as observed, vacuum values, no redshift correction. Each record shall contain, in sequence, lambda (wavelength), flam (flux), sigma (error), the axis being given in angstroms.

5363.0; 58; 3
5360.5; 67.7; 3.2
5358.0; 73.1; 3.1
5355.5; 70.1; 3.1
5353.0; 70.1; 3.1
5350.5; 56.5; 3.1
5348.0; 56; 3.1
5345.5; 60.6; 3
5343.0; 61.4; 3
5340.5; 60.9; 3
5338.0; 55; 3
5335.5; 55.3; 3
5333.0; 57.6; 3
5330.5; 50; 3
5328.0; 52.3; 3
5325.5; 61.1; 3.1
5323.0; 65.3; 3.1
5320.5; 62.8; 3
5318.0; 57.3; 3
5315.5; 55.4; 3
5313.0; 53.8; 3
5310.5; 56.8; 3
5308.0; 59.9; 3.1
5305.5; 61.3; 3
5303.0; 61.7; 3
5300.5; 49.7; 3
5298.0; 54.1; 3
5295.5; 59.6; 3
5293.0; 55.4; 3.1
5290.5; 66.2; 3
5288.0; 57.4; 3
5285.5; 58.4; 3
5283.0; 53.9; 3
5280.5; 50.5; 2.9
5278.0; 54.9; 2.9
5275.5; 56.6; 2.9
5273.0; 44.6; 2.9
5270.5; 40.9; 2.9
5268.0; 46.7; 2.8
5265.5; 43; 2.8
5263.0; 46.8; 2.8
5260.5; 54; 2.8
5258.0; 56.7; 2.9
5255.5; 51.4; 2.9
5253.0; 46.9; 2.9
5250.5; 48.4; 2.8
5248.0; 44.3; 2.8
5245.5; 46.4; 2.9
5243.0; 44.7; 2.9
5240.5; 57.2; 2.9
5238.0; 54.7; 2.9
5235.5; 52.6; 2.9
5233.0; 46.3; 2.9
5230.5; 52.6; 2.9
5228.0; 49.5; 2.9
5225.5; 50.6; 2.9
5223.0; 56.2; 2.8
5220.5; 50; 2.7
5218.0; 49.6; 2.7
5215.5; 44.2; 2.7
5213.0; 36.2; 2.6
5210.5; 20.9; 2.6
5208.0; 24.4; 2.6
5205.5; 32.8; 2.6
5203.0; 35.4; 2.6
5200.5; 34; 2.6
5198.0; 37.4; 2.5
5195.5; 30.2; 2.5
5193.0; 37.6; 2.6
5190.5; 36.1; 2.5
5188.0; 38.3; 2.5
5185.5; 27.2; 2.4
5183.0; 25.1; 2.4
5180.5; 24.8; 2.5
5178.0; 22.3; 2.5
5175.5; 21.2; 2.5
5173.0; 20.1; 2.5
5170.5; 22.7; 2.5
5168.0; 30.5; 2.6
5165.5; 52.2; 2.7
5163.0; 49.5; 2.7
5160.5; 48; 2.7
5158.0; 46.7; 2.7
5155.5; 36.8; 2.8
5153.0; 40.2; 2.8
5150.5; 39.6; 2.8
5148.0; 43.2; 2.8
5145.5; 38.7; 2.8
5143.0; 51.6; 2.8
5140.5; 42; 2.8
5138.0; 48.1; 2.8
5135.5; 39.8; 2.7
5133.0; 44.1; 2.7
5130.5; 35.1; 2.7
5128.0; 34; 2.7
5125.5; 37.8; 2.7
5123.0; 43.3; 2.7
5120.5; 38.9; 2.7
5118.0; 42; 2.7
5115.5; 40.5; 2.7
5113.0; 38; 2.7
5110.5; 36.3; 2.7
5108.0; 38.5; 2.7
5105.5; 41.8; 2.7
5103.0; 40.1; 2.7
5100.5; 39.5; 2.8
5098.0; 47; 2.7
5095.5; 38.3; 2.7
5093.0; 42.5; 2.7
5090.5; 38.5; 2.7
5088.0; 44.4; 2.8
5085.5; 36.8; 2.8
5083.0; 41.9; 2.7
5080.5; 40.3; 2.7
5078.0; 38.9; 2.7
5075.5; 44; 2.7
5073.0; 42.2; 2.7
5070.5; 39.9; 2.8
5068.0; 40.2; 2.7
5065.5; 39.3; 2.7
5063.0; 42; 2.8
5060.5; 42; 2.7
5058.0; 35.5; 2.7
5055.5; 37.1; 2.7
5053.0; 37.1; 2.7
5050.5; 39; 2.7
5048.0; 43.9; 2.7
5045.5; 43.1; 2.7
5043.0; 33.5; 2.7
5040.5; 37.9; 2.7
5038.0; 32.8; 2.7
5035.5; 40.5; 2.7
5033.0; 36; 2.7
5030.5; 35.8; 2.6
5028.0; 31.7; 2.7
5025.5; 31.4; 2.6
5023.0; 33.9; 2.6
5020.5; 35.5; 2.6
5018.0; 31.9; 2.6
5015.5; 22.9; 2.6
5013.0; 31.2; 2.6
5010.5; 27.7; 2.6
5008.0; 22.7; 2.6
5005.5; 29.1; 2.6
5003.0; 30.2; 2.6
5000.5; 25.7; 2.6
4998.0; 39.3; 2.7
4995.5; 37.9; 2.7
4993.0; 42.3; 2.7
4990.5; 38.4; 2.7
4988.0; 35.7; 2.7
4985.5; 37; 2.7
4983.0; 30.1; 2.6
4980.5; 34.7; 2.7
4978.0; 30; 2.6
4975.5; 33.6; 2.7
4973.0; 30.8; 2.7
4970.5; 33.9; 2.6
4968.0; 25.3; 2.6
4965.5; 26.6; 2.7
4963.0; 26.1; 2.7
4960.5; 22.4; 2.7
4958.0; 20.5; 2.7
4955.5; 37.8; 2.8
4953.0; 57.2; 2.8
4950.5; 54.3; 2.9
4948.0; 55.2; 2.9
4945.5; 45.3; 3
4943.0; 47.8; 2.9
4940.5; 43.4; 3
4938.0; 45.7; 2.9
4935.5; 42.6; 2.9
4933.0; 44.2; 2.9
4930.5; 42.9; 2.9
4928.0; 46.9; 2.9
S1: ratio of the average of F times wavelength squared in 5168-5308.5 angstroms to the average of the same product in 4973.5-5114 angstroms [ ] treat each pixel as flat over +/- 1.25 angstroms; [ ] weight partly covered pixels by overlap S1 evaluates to 1.31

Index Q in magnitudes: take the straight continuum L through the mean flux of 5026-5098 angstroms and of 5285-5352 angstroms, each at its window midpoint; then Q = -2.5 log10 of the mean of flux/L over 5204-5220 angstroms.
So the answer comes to 0.38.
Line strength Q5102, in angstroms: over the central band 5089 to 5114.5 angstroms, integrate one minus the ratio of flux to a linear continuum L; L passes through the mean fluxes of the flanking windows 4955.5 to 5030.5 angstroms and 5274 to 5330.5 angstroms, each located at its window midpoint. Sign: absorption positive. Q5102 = 0.14 angstroms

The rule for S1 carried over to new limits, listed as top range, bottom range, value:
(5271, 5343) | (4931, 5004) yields 1.74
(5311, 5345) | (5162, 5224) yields 1.77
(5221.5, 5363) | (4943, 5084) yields 1.71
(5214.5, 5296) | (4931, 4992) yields 1.53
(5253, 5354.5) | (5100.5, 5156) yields 1.47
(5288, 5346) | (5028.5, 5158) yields 1.58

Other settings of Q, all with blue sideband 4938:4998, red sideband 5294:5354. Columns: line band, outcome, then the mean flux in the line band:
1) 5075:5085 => 0.07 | 40.7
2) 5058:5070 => 0.06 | 40.3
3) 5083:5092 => 0.10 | 40.2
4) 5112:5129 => 0.17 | 39.3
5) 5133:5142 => 0.08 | 43.6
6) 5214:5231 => 0.04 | 50.1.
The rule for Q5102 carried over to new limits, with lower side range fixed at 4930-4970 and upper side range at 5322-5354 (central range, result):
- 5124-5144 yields 2.9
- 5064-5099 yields 3.8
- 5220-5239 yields 0.6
